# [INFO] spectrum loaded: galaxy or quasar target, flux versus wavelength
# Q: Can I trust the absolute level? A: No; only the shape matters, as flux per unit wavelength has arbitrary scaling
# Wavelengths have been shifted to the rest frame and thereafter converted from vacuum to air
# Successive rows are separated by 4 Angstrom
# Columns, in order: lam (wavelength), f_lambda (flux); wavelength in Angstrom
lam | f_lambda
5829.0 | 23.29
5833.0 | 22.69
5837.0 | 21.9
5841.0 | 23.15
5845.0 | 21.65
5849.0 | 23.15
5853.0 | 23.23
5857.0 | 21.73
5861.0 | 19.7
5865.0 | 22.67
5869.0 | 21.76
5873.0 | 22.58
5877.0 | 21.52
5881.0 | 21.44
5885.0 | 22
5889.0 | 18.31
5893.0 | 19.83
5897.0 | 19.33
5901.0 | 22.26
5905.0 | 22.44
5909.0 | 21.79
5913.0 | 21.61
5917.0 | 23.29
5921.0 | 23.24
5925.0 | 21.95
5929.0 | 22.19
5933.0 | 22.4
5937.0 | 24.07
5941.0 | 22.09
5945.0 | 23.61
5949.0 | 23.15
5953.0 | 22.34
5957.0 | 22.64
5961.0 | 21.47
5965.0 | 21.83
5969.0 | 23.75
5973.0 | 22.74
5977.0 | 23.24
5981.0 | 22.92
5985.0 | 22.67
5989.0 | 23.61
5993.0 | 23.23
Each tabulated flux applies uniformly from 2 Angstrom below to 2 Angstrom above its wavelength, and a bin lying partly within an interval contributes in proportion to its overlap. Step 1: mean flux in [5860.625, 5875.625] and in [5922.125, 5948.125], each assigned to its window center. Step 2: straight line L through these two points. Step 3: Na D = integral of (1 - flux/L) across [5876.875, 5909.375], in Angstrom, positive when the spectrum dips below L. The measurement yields 1.89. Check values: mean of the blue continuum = 21.9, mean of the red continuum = 22.8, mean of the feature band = 20.9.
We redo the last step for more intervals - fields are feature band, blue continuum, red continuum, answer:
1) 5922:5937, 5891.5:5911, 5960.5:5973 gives -0.52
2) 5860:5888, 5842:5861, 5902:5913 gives 0.65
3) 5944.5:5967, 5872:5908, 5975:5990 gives 0.05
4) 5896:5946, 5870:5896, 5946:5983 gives -1.40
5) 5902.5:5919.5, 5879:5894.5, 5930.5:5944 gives -0.56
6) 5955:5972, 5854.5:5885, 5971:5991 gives 0.29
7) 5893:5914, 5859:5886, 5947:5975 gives 0.62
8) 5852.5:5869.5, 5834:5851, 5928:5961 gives 0.62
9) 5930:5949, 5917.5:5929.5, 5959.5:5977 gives -0.36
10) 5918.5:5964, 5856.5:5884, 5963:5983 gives -0.27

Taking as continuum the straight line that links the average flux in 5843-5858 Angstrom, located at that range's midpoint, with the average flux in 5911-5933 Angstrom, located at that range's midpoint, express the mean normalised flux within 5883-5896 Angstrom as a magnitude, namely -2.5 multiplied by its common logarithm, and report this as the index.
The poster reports 0.13 mag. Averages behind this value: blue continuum 22.5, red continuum 22.5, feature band 20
